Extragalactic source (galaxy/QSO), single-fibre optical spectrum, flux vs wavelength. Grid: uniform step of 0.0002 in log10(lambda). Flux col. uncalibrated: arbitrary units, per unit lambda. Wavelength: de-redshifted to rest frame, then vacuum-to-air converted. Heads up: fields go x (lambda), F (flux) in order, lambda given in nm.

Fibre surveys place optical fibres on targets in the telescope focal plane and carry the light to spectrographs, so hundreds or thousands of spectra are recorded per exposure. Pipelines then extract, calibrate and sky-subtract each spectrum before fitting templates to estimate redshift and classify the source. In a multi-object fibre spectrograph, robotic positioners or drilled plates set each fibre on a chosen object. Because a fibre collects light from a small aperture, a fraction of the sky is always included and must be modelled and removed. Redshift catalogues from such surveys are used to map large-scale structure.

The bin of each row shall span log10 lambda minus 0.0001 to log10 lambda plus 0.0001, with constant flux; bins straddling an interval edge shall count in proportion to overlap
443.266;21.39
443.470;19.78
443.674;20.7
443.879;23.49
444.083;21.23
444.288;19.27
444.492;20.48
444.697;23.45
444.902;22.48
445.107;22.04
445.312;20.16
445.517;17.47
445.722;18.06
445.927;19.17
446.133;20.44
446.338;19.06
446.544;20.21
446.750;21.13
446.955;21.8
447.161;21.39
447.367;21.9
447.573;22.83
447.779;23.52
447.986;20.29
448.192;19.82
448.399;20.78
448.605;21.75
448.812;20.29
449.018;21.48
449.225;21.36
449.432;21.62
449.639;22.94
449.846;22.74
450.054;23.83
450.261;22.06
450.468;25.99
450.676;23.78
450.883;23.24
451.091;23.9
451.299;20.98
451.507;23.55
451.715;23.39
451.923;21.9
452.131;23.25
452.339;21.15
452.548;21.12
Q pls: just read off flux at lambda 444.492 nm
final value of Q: 20.48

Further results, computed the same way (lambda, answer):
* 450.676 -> 23.78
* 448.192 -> 19.82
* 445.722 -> 18.06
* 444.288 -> 19.27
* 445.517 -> 17.47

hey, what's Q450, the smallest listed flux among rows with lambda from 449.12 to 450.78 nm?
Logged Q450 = 21.36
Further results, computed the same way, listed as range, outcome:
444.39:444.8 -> 20.48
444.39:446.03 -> 17.47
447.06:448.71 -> 19.82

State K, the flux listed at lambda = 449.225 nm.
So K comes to 21.36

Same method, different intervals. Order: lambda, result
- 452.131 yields 23.25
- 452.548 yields 21.12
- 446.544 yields 20.21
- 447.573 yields 22.83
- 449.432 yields 21.62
